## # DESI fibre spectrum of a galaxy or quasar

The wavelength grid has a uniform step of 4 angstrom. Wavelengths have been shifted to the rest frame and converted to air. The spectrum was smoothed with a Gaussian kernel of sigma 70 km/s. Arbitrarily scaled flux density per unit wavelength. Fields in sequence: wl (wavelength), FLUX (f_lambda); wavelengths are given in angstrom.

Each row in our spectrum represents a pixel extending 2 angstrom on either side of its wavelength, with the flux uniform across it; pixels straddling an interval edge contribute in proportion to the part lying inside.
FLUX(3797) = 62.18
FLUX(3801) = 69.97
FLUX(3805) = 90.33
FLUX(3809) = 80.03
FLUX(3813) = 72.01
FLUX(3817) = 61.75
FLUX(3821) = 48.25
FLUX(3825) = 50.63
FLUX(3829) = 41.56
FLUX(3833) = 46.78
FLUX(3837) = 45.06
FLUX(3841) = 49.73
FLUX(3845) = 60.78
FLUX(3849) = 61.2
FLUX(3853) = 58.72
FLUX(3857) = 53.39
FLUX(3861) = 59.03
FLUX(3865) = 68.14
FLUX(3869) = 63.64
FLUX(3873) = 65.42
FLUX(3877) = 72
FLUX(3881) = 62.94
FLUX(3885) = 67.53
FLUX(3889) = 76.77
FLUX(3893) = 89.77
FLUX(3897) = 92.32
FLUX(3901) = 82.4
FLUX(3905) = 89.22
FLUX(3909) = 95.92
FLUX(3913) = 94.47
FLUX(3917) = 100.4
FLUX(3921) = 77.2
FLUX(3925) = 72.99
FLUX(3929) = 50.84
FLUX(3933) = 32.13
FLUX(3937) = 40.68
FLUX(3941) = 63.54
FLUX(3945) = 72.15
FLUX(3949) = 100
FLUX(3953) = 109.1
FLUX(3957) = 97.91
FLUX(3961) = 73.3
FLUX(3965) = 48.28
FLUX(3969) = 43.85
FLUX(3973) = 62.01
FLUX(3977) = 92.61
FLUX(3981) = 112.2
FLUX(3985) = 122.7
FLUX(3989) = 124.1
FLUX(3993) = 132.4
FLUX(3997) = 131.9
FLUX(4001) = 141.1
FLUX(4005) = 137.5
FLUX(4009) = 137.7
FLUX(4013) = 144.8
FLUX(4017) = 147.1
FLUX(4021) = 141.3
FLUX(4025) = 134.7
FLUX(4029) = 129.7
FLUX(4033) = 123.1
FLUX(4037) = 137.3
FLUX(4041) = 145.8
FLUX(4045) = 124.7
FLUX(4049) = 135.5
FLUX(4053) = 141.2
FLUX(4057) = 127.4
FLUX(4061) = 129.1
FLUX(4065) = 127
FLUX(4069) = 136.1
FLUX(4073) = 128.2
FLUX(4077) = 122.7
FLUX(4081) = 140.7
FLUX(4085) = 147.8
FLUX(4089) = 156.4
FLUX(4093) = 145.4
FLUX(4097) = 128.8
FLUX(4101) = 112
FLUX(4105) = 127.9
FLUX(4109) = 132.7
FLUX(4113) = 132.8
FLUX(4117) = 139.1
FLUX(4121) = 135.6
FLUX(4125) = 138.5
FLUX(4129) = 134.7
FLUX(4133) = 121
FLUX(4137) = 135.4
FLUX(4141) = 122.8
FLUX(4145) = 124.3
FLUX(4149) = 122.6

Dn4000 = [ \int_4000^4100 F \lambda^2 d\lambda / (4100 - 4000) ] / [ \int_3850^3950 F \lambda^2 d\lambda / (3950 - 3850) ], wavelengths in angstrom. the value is 2.05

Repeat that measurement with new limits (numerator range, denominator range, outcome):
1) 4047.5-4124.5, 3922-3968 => 2.09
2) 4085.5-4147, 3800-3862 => 2.59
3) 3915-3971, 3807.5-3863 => 1.32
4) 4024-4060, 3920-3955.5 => 2.03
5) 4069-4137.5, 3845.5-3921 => 1.99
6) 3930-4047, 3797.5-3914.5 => 1.69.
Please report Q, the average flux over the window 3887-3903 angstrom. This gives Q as 85.3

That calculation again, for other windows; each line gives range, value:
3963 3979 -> 61.7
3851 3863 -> 57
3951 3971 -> 74.5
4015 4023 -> 144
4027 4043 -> 134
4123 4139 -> 132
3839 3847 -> 55.3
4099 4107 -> 120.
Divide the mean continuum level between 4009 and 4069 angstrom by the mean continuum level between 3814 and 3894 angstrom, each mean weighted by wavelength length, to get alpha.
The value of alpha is 2.25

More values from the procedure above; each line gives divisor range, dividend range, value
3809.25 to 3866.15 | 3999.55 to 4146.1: 2.40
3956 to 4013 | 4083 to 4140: 1.27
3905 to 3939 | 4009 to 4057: 1.90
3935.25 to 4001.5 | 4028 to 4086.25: 1.46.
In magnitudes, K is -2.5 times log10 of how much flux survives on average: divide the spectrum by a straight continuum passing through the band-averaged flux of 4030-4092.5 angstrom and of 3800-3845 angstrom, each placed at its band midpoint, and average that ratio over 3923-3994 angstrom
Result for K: 0.28 mag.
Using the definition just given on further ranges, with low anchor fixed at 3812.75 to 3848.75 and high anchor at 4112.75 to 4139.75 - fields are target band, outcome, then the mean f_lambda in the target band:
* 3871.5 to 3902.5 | -0.123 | 76.2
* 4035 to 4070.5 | -0.180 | 134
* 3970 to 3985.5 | 0.020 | 91.5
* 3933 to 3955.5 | 0.147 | 73.6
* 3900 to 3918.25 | -0.244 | 92.7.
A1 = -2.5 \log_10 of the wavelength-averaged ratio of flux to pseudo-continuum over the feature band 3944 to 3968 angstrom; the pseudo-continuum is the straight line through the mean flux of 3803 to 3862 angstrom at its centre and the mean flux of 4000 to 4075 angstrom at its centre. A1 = 0.26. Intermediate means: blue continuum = 58.6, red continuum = 135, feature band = 82.3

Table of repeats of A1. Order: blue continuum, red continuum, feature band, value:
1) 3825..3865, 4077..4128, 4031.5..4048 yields -0.15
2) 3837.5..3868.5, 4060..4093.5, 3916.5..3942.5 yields 0.36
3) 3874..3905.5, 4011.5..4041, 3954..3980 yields 0.46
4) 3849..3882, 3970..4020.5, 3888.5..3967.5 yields 0.15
